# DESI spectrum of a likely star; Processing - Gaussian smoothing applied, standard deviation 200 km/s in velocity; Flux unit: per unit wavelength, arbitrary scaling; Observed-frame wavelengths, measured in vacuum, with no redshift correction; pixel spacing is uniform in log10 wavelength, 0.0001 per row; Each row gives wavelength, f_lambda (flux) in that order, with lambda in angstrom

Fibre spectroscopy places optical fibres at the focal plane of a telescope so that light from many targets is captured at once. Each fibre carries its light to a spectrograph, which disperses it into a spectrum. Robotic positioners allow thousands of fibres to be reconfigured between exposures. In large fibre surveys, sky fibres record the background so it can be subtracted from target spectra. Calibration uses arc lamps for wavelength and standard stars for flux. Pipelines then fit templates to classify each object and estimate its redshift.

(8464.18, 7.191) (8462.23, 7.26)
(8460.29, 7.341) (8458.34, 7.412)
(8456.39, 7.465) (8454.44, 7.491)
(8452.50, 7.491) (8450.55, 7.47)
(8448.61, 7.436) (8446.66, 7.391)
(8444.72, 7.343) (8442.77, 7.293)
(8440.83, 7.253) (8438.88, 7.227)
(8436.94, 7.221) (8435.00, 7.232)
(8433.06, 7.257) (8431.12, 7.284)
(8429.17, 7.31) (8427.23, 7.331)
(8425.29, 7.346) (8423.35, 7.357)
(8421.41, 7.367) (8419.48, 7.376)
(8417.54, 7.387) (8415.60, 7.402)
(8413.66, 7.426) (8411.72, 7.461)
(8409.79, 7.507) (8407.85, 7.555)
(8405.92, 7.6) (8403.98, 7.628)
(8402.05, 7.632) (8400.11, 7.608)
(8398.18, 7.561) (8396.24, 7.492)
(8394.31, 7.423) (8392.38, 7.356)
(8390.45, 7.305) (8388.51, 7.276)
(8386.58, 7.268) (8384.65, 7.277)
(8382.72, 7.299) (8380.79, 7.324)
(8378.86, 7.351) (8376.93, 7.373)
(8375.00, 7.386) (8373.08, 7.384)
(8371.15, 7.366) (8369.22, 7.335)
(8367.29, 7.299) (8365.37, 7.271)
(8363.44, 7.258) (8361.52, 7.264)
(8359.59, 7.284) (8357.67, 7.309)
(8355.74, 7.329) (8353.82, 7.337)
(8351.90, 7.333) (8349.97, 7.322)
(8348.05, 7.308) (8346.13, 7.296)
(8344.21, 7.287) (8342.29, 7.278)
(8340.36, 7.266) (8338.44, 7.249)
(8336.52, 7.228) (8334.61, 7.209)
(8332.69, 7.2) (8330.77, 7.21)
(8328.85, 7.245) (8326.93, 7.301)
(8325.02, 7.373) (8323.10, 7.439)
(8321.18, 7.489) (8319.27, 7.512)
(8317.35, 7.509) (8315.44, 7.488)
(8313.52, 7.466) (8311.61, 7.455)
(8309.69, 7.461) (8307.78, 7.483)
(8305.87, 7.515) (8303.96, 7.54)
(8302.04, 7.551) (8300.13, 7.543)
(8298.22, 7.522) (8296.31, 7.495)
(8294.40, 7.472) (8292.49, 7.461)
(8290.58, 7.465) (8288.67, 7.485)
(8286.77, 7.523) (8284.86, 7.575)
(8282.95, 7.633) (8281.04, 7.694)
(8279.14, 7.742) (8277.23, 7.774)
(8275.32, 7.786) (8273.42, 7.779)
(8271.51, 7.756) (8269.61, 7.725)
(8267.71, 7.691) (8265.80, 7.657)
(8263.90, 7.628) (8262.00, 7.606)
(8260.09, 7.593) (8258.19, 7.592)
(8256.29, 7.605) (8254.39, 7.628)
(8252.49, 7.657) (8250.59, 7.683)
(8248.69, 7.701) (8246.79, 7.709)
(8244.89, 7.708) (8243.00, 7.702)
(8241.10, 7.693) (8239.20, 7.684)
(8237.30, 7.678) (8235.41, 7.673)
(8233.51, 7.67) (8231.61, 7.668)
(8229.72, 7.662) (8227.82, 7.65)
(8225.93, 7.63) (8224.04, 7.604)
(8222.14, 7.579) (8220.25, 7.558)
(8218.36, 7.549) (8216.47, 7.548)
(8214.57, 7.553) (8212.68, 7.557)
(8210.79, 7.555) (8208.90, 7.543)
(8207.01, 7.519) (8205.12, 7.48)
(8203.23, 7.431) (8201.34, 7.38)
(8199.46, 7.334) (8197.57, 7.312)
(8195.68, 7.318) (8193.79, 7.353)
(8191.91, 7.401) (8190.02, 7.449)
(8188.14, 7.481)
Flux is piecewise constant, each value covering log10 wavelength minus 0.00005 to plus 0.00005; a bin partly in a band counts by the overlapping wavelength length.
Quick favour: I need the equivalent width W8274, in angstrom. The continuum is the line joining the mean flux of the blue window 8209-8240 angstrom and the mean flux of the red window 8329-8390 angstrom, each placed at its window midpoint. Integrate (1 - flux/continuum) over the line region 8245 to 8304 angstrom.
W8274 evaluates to -1.0 angstrom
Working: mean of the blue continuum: 7.61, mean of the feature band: 7.62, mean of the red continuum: 7.29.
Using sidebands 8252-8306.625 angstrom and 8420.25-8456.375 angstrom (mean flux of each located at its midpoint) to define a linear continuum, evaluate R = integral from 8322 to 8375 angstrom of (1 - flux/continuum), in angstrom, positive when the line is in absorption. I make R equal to 1.39 angstrom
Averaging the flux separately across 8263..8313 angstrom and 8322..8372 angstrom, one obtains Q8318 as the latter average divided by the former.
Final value 0.96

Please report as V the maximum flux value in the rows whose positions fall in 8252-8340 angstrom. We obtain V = 7.786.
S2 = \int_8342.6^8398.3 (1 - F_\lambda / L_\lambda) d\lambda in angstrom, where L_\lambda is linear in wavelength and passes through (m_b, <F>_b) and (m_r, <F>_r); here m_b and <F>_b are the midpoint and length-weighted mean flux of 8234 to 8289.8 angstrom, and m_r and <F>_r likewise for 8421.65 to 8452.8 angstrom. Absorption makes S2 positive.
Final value 0.9 angstrom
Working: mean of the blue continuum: 7.67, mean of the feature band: 7.33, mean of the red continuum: 7.32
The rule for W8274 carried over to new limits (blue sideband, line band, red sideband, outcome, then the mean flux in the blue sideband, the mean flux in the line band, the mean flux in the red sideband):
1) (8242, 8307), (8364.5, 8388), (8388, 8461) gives 0.5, 7.62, 7.33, 7.4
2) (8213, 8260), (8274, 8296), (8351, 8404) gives -0.2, 7.64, 7.6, 7.37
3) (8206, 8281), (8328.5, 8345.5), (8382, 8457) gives 0.6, 7.65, 7.24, 7.39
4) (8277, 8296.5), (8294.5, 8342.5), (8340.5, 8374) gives 0.3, 7.57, 7.4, 7.31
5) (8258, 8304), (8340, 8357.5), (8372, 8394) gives 0.3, 7.61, 7.3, 7.33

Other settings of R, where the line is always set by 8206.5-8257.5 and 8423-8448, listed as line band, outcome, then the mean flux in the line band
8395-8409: -0.4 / 7.58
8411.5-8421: -0.1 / 7.4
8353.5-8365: 0.2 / 7.29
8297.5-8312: 0.0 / 7.51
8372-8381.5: 0.0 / 7.37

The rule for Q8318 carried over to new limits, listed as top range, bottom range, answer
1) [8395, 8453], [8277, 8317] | 0.98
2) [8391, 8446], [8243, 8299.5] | 0.97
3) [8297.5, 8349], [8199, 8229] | 0.98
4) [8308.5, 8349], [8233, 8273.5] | 0.96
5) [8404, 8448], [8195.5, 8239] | 0.98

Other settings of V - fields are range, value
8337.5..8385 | 7.386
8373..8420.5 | 7.632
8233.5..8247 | 7.709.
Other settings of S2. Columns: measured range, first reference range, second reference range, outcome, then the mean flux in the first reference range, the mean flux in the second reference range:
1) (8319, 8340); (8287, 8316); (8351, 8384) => 0.3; 7.49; 7.32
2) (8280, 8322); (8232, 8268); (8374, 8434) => 0.3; 7.66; 7.4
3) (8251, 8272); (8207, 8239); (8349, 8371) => -0.4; 7.6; 7.31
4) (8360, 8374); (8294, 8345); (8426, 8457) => 0.1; 7.4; 7.34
